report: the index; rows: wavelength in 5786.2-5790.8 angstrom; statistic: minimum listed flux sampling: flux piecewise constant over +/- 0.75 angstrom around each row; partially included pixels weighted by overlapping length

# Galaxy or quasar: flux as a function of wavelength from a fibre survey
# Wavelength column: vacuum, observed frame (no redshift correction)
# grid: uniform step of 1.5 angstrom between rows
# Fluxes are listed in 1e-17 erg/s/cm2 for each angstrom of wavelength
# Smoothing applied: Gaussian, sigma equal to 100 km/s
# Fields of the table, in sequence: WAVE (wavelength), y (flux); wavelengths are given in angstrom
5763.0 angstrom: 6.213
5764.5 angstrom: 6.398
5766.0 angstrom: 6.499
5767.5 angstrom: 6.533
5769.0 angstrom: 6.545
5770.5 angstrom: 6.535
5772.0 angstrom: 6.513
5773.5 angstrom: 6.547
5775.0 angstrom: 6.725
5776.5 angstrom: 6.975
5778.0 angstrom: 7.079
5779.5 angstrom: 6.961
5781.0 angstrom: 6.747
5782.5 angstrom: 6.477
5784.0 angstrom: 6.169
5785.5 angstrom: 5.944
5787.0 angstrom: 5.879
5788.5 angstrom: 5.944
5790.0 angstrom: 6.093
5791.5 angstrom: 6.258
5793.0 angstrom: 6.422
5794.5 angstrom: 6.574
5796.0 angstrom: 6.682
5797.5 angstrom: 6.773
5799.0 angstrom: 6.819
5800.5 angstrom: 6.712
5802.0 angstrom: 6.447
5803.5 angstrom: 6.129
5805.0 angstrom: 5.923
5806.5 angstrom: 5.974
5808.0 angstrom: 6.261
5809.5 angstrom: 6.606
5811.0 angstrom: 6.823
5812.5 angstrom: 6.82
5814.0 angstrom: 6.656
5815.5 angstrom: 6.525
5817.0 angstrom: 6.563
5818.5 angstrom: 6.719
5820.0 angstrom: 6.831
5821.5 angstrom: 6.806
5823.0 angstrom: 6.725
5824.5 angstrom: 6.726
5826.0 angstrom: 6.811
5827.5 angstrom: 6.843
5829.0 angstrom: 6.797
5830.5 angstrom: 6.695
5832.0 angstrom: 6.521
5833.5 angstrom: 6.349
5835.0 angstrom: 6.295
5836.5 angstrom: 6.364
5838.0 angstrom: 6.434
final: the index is 5.879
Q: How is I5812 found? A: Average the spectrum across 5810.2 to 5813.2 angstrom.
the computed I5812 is 6.82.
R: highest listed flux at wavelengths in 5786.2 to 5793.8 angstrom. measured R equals 6.422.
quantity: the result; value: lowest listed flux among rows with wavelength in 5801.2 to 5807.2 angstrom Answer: 5.923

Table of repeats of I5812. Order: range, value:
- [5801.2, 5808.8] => 6.15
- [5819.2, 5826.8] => 6.78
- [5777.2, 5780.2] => 7.02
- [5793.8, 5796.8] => 6.63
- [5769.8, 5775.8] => 6.58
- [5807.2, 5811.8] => 6.56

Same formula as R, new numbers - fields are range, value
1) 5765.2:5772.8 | 6.545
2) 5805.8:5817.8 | 6.823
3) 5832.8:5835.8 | 6.349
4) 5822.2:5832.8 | 6.843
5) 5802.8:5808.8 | 6.261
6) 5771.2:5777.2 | 6.975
